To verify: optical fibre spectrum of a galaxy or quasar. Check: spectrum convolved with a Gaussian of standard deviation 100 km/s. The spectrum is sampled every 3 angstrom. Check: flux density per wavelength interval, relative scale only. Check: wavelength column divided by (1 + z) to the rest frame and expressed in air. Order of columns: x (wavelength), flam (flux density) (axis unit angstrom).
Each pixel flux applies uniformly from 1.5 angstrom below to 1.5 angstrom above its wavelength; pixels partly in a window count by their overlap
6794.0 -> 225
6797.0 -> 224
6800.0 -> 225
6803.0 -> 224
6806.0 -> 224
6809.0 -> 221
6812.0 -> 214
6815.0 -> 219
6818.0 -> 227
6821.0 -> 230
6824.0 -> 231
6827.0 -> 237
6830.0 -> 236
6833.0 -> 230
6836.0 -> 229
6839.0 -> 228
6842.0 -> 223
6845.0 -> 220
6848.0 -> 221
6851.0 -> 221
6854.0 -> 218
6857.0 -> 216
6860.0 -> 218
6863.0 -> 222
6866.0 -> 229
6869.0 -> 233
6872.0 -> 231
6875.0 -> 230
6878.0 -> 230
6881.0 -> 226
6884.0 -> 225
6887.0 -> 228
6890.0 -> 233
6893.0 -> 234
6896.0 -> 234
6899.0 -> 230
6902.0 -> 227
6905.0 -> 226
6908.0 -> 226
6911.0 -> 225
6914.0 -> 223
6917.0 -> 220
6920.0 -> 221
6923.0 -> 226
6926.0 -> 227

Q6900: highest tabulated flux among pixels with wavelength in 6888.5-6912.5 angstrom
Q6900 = 234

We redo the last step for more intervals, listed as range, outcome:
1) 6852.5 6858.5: 218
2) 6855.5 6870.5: 233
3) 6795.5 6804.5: 225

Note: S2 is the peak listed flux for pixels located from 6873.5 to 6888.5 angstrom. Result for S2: 230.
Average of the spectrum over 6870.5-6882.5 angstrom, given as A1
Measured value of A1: 229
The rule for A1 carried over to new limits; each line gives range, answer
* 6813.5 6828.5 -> 229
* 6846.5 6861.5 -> 219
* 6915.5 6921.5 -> 220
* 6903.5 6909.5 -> 226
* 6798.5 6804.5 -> 224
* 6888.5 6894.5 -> 234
